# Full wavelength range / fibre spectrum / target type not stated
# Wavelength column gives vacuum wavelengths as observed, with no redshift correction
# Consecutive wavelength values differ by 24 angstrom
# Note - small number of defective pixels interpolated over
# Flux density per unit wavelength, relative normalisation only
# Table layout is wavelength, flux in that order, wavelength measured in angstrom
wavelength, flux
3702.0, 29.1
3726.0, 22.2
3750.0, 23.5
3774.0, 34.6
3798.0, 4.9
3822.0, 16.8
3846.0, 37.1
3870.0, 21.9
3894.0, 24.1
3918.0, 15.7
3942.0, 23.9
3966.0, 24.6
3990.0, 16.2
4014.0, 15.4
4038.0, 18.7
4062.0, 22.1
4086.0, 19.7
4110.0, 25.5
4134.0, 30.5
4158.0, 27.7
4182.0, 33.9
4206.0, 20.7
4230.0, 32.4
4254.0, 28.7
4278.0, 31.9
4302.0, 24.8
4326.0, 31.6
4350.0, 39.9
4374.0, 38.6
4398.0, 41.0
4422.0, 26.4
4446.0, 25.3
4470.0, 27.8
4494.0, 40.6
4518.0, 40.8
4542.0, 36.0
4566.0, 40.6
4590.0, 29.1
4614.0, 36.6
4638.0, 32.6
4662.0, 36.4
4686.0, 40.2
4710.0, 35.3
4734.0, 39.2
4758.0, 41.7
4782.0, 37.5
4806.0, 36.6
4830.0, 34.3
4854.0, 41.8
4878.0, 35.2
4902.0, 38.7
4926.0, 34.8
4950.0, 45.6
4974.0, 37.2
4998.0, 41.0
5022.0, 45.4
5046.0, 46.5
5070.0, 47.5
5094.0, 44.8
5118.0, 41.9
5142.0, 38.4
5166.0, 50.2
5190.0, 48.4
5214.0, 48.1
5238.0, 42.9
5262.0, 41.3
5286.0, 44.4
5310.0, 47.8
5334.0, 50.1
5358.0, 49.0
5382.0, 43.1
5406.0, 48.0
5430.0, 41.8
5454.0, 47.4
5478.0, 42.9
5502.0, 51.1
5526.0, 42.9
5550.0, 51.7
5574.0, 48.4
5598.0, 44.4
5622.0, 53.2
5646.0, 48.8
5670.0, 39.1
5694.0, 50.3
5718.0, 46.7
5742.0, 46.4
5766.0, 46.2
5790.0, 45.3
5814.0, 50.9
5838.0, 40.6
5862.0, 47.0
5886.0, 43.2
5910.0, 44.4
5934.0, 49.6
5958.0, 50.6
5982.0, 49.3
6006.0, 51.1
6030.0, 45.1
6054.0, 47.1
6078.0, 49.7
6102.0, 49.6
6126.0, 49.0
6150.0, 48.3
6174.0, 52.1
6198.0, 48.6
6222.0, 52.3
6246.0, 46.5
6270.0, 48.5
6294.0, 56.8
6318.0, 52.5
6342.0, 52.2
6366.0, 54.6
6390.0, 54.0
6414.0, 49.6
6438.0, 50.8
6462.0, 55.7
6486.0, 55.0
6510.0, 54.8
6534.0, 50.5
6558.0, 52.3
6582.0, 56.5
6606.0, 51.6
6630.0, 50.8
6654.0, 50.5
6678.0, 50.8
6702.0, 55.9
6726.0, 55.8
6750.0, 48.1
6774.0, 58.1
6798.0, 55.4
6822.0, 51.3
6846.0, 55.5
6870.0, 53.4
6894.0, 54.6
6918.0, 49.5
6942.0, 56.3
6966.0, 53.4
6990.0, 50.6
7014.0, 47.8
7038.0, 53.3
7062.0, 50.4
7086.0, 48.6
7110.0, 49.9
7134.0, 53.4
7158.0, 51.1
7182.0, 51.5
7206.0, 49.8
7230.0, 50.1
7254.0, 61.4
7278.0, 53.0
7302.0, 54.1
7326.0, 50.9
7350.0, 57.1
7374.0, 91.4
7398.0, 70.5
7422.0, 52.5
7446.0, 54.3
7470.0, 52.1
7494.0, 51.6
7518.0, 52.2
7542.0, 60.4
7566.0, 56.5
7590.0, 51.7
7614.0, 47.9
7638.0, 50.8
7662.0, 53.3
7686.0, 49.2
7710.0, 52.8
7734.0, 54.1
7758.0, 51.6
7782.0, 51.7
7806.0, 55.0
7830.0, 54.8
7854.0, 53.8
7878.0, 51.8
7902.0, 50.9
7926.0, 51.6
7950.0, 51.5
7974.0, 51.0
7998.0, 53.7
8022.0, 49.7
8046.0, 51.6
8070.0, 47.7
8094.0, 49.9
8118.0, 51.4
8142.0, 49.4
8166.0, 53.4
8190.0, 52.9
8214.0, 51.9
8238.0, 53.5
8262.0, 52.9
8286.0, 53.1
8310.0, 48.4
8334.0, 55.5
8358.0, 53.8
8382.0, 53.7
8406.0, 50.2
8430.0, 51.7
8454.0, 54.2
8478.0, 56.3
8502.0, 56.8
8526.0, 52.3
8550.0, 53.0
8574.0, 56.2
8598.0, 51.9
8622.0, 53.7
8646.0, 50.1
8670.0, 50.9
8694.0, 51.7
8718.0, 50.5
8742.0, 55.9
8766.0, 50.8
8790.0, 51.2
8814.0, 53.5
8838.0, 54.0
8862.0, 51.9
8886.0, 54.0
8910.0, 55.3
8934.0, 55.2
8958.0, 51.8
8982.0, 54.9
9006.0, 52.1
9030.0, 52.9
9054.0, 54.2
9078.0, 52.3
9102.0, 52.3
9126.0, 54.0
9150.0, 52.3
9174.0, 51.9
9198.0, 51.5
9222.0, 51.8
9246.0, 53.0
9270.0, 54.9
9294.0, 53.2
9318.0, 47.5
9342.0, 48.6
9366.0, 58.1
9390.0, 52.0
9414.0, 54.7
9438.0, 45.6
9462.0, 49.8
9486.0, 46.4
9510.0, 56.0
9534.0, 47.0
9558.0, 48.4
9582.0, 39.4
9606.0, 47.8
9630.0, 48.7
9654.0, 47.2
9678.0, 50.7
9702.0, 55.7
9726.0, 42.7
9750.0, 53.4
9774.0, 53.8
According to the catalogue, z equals 0.122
